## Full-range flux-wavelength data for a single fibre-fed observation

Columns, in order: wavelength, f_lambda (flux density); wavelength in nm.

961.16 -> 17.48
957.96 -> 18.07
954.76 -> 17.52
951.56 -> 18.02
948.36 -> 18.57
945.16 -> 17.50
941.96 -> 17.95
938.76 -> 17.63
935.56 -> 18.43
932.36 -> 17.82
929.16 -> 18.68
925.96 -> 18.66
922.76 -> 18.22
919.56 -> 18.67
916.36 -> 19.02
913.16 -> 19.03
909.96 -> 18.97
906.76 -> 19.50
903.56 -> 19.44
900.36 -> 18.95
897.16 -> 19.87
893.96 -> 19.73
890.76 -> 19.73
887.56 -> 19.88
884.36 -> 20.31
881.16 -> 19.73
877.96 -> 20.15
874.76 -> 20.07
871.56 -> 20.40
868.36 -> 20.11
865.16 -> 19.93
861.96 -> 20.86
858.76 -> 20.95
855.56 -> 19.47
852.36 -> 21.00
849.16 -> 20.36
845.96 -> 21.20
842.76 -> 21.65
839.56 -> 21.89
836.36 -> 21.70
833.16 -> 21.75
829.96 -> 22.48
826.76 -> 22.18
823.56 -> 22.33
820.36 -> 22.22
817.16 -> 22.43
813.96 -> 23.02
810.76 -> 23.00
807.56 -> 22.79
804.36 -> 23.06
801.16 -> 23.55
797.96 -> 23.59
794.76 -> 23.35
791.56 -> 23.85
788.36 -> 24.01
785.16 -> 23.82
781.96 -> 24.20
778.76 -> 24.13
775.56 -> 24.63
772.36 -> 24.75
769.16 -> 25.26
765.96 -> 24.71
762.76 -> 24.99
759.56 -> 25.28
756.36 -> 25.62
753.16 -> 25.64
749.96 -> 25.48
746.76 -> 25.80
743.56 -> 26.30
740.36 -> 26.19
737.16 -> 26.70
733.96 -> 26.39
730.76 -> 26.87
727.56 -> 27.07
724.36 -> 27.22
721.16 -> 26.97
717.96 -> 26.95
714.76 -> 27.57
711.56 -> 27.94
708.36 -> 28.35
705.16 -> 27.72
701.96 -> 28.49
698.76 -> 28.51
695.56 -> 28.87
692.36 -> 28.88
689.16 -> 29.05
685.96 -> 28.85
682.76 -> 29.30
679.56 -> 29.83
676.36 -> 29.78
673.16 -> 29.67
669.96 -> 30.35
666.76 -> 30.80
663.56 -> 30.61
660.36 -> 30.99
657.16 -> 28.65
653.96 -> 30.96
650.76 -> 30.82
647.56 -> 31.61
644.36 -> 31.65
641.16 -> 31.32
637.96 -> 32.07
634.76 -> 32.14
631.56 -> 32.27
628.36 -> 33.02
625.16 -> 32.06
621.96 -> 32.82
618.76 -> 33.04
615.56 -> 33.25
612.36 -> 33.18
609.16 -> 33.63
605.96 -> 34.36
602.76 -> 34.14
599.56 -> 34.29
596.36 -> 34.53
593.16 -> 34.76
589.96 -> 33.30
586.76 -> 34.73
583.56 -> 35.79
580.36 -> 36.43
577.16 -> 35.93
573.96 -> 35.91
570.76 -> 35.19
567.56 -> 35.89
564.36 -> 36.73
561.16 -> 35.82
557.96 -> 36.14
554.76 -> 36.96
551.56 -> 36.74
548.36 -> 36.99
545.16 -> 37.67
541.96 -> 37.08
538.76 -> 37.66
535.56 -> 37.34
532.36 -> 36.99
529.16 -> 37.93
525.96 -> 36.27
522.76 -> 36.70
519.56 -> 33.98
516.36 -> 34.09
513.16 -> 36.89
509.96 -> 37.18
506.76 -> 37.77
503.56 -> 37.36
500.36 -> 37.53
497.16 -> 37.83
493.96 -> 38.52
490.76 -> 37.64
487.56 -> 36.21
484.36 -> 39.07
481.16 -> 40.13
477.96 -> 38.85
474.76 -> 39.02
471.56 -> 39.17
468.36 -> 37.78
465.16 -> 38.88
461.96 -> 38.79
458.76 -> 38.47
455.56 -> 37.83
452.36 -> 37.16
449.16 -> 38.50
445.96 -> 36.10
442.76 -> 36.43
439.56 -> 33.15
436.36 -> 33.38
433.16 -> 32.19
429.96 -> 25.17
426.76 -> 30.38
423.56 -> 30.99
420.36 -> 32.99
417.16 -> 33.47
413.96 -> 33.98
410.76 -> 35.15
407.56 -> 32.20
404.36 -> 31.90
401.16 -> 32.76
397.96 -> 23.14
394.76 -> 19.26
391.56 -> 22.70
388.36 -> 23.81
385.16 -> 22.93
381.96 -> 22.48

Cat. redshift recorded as 0.000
